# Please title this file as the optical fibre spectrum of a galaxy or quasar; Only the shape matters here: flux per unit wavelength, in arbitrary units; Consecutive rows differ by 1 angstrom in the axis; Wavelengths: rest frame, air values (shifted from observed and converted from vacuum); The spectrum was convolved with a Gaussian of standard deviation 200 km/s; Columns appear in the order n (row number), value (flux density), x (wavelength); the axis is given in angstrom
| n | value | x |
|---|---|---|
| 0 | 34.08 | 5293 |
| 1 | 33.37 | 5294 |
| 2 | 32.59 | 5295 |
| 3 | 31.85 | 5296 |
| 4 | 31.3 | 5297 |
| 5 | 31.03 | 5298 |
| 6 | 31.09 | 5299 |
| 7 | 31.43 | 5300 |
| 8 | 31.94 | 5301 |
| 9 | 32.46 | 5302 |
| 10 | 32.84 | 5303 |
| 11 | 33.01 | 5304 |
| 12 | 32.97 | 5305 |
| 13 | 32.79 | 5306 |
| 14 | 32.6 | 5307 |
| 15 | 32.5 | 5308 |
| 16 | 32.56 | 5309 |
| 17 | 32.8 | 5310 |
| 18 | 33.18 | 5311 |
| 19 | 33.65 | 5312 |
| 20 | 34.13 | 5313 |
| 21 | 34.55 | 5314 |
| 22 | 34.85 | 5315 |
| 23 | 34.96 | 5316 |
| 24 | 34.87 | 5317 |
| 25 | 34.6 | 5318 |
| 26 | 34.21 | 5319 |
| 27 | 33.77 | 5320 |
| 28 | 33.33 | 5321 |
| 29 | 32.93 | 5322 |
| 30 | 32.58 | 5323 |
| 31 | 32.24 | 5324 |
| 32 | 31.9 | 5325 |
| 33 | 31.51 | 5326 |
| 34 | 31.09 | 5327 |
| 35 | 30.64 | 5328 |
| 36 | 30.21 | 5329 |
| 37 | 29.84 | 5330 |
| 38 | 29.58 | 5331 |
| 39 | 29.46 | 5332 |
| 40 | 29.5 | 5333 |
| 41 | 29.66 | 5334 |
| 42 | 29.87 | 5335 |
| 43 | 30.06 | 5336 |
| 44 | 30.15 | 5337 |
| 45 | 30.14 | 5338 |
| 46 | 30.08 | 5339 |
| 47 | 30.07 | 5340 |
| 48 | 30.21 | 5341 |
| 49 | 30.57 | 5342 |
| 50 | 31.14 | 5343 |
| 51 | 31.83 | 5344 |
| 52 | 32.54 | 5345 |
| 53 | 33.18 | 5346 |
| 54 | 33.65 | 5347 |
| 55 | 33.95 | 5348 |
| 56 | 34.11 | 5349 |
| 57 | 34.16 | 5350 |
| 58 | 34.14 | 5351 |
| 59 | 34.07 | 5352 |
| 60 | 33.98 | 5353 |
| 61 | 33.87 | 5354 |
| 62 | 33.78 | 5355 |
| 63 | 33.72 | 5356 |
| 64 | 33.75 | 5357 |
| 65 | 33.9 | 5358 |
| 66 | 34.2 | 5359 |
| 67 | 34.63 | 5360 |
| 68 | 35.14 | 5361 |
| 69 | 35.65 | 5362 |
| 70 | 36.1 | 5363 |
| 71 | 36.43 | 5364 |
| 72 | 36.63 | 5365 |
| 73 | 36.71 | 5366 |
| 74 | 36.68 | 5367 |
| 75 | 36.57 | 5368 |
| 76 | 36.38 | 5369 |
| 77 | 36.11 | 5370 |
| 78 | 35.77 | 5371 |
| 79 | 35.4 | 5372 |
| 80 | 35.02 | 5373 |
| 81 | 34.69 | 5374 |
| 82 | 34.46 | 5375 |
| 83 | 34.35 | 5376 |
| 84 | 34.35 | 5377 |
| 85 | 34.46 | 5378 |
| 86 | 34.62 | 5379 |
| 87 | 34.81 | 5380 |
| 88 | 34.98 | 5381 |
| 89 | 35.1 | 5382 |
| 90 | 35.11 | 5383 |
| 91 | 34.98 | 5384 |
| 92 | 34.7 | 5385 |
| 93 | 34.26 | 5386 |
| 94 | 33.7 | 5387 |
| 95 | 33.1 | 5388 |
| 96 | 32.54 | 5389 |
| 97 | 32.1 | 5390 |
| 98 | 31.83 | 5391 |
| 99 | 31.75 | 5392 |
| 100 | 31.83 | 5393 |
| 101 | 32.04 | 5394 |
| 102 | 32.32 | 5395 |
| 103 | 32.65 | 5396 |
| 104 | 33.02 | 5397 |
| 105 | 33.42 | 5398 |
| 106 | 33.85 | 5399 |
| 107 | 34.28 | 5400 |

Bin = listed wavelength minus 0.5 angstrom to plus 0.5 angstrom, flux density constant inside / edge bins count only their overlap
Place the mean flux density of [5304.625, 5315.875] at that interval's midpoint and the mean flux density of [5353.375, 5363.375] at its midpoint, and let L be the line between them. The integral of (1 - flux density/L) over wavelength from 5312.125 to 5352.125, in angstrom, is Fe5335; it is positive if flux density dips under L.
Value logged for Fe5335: 2.1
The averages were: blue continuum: 33.4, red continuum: 34.4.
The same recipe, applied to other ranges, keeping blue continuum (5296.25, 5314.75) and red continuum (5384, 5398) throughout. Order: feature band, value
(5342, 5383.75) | -2.30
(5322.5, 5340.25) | 1.20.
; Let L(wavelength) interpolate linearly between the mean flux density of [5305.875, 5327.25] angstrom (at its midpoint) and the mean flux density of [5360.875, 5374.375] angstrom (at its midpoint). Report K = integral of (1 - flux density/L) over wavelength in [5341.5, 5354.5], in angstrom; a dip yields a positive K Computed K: 0.7 angstrom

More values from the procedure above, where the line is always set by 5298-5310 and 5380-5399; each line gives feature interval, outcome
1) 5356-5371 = -1.1 angstrom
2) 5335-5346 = 0.7 angstrom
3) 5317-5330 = 0.1 angstrom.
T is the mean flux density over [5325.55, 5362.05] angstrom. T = 32.1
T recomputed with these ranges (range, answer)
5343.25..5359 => 33.6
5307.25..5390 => 33.4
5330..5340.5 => 29.9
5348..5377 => 35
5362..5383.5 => 35.5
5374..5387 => 34.6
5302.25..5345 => 32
